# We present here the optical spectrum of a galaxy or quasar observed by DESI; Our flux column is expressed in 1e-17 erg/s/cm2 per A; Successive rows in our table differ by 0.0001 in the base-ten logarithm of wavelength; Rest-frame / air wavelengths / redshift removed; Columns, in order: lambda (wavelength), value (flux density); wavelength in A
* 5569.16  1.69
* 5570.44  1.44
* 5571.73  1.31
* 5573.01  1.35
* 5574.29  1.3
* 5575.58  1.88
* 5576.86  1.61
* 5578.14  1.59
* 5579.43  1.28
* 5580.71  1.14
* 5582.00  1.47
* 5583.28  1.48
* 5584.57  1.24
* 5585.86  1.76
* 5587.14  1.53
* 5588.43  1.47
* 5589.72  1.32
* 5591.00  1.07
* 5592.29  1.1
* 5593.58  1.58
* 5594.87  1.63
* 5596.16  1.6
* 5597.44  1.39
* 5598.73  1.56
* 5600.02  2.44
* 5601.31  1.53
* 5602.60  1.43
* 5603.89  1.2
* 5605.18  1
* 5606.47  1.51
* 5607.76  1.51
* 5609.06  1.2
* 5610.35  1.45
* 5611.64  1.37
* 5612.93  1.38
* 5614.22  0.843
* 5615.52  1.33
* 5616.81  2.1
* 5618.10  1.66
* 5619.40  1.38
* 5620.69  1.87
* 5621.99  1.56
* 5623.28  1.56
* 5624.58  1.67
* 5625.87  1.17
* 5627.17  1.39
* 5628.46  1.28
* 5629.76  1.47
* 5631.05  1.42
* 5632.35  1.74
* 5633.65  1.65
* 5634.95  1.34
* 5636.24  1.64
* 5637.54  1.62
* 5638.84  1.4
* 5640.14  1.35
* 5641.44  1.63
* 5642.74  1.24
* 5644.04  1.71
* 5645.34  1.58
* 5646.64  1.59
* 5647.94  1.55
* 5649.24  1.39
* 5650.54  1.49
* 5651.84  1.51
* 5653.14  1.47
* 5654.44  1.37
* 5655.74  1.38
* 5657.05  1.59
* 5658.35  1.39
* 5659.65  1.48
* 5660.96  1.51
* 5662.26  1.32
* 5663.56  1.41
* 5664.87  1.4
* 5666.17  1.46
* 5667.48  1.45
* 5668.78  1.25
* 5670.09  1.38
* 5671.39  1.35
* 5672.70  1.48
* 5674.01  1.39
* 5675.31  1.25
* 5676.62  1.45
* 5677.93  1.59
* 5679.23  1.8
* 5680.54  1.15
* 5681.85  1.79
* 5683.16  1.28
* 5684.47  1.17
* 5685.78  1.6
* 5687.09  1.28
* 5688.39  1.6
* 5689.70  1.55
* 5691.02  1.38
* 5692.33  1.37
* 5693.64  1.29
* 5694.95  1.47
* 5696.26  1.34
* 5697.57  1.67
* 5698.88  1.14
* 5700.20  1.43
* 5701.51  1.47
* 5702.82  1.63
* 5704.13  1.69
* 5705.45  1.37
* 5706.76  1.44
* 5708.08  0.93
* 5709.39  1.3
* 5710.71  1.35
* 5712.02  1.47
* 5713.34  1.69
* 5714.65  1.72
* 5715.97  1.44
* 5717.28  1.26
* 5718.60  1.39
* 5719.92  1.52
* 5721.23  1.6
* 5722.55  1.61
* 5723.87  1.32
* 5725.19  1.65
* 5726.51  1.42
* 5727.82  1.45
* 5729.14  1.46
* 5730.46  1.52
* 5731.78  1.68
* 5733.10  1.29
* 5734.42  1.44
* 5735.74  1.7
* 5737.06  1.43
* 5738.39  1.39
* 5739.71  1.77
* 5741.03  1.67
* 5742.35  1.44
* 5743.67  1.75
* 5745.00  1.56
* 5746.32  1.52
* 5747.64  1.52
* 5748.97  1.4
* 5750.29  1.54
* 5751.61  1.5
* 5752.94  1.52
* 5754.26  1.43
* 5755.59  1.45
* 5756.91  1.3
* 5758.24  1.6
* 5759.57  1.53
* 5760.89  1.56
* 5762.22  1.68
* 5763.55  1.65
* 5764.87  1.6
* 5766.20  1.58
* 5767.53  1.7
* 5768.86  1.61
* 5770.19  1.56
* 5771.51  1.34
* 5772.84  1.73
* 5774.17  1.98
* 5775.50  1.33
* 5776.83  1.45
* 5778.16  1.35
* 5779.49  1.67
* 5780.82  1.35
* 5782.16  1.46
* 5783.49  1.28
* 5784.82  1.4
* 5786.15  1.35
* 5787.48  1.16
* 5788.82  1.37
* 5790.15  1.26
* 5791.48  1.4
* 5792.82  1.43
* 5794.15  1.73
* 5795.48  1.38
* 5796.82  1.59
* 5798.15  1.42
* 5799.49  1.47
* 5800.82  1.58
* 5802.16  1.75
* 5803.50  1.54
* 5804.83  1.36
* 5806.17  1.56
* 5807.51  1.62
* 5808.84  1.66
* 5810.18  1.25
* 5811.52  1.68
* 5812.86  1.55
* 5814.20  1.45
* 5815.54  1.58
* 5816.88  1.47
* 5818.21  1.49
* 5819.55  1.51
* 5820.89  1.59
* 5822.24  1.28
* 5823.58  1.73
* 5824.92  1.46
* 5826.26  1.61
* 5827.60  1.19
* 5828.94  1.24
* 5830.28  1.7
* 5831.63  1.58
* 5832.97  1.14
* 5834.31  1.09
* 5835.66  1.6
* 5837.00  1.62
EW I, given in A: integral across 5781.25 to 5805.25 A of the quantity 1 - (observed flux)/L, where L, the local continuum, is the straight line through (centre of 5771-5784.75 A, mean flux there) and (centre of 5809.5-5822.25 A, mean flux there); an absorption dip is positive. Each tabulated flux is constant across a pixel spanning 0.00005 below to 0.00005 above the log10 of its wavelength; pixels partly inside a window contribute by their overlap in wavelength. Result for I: 0.8 A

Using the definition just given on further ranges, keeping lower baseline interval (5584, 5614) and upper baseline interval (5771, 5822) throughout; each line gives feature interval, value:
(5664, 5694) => 0.7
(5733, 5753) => -0.8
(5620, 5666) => -1.3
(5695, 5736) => 0.1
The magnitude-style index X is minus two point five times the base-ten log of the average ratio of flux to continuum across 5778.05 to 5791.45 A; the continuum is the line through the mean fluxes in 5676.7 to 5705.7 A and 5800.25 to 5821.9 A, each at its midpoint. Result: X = 0.11 mag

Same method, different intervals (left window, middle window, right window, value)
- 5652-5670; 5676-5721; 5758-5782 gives 0.02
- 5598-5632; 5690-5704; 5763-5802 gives 0.04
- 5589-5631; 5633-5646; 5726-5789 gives -0.04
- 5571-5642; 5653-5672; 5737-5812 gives 0.05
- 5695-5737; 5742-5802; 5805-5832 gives -0.01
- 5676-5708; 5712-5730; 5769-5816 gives -0.03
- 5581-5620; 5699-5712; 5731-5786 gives 0.08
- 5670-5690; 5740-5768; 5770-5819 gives -0.06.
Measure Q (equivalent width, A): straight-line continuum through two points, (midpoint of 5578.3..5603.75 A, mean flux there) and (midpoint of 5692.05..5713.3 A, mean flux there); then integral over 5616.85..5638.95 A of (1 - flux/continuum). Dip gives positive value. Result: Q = -1.3 A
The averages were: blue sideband 1.47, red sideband 1.41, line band 1.54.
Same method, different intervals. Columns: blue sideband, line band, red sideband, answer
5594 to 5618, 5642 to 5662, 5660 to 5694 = -0.5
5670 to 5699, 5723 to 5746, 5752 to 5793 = -1.0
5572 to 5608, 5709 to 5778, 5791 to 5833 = -1.6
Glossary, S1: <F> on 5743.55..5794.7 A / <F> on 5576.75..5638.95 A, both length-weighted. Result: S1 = 1.0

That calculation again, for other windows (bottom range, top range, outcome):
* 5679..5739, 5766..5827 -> 1.03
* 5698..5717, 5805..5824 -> 1.06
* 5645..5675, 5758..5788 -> 1.06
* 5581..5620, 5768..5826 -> 1.03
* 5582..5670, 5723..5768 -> 1.04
